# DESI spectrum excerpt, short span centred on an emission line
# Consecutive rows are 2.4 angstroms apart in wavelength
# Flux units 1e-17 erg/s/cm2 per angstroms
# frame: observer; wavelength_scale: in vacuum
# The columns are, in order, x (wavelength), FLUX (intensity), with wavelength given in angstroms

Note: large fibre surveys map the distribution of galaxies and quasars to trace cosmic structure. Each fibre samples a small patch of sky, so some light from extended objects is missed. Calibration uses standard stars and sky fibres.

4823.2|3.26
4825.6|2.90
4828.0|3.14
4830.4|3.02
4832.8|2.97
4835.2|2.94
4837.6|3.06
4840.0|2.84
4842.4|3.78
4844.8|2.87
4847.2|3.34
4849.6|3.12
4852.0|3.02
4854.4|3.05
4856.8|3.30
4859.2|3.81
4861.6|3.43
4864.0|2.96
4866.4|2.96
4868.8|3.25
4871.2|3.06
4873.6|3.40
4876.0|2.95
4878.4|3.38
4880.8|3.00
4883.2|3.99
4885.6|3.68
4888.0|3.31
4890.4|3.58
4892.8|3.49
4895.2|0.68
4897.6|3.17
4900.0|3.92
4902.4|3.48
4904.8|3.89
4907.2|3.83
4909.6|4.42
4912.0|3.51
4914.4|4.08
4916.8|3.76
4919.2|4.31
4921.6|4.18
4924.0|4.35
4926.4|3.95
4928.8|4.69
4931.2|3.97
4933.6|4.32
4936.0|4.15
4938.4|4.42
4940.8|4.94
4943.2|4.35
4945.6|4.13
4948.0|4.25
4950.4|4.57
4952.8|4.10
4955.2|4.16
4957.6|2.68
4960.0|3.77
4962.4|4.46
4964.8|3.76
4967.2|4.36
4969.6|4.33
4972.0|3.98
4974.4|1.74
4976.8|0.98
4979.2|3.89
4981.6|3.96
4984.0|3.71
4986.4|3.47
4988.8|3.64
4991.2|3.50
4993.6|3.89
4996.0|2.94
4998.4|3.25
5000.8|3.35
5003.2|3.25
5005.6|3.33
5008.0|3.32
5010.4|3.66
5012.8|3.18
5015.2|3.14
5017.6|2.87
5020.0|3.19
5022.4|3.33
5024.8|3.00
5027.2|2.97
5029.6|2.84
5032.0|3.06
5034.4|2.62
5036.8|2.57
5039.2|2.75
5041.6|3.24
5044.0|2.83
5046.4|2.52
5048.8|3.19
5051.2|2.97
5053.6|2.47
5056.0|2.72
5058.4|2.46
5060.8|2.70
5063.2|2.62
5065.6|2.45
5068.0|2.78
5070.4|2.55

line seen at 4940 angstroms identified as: C III] 1909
